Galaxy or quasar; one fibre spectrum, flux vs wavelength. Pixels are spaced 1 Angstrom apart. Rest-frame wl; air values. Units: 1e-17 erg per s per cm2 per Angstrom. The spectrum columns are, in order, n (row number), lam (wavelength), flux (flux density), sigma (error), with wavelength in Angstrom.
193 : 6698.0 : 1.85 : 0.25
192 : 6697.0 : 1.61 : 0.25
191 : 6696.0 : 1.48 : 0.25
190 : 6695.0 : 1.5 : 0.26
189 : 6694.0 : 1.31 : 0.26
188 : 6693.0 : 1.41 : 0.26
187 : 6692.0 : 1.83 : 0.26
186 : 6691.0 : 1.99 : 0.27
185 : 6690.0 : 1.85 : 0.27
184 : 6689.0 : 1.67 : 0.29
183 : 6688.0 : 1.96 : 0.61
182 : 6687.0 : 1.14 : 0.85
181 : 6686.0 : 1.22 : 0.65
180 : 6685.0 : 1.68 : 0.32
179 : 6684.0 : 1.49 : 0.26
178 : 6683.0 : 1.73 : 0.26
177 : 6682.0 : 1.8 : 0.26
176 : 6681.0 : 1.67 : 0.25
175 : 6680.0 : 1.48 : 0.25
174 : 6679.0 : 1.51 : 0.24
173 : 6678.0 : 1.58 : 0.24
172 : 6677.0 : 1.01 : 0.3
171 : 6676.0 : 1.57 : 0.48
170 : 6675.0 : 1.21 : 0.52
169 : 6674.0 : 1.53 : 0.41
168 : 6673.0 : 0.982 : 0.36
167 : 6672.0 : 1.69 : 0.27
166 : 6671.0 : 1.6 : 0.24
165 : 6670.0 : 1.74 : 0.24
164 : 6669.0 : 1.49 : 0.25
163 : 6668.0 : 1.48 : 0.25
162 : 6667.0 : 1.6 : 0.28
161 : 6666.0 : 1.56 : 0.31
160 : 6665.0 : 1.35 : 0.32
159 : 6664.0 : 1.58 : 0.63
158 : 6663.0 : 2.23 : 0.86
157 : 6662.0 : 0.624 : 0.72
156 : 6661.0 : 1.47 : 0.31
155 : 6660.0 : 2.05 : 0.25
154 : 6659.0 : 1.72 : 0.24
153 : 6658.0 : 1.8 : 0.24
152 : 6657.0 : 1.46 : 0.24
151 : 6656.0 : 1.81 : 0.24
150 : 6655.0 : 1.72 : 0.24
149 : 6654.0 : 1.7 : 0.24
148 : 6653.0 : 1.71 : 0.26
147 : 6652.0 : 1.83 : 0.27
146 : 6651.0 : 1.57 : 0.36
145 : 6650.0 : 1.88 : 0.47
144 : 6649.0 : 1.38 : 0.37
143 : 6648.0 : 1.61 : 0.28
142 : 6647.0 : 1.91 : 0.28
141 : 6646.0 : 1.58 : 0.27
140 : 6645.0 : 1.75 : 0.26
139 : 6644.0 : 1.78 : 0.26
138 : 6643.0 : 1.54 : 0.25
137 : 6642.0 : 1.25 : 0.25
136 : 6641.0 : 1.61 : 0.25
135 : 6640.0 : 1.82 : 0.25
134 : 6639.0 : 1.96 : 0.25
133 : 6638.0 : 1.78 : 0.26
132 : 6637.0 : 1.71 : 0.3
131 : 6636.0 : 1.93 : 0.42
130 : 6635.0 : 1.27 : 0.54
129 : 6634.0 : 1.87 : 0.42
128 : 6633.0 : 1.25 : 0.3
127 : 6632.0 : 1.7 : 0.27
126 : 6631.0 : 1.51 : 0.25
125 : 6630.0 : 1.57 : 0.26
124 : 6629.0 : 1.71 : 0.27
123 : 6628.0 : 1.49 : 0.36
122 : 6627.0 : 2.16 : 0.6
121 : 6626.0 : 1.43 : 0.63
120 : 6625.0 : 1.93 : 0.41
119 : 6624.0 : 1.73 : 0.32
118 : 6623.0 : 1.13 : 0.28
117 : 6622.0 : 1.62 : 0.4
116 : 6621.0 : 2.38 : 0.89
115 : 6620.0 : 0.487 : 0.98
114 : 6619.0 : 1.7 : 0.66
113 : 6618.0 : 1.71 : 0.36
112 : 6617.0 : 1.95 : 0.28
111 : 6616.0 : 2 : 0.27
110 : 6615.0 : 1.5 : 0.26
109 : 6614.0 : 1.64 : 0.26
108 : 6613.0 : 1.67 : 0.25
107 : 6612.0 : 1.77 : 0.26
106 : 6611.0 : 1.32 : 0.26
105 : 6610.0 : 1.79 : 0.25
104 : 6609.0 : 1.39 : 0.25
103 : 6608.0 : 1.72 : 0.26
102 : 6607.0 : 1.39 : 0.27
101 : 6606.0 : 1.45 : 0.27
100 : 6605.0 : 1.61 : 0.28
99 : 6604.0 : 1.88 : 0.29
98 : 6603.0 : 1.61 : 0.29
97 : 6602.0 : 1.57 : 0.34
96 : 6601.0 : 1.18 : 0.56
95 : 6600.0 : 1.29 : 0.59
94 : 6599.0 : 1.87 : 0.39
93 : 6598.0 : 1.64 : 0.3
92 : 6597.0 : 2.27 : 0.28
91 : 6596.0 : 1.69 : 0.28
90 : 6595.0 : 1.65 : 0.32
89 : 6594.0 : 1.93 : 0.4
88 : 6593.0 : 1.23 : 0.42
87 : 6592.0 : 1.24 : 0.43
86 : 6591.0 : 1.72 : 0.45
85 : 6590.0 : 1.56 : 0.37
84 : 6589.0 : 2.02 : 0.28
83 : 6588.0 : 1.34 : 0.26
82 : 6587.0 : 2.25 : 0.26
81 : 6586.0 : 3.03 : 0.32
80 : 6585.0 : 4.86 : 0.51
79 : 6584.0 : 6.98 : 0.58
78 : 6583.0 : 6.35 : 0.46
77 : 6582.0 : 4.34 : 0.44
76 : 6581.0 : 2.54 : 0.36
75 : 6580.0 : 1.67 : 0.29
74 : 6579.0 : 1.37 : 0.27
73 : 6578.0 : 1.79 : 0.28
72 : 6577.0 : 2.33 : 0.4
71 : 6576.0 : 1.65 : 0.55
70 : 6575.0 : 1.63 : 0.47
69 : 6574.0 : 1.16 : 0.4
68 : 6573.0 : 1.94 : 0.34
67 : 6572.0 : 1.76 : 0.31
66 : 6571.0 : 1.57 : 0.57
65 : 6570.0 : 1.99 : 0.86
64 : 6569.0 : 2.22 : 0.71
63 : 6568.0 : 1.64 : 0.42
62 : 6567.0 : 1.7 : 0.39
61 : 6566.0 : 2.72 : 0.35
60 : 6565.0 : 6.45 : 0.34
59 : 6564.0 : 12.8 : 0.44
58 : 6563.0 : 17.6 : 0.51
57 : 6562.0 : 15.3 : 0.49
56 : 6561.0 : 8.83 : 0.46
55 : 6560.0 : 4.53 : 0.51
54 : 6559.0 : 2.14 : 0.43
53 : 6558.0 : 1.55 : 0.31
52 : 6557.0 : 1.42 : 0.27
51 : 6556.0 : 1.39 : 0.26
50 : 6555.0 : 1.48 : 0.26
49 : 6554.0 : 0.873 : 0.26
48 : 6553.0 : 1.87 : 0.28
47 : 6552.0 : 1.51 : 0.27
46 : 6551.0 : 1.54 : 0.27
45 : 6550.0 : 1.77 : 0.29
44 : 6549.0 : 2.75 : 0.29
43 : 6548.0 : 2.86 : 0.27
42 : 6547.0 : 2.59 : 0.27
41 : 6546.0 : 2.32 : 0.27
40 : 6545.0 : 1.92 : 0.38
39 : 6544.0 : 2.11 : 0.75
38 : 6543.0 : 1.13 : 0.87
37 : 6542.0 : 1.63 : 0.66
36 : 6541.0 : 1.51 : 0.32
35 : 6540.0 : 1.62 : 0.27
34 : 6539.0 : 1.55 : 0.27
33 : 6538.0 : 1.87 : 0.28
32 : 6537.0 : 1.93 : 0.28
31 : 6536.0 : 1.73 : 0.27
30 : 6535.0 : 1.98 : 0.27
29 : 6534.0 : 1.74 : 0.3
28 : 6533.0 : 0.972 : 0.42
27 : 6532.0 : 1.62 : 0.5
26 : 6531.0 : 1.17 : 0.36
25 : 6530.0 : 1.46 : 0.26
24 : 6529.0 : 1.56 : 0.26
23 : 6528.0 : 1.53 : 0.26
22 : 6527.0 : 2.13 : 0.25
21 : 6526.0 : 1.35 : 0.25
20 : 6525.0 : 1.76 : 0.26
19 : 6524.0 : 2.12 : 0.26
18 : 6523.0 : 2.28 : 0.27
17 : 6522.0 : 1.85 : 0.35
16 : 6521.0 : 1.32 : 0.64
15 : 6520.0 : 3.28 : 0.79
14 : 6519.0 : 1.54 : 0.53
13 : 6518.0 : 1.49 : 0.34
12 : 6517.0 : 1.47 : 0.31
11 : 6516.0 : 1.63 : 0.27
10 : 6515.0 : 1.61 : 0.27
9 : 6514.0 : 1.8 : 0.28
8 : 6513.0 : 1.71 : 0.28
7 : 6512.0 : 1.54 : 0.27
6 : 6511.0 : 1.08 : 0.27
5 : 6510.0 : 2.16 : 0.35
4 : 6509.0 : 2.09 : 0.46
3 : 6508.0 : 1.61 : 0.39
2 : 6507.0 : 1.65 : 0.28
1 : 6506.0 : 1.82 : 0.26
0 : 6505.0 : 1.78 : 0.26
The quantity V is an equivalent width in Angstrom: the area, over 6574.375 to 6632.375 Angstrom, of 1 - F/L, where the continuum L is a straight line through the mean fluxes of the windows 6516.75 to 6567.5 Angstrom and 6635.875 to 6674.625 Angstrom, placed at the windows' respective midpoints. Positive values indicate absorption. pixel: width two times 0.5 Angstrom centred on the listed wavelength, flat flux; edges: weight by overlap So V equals 6.6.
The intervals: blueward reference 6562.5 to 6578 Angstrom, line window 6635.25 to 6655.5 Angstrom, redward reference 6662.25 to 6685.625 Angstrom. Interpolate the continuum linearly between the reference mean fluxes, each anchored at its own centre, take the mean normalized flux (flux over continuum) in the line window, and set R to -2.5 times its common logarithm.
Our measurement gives 0.269 mag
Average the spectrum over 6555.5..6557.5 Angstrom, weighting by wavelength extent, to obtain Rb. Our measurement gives 1.4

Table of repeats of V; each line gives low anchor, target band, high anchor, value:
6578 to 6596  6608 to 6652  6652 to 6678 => 8.3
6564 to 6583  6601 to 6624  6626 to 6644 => 4.7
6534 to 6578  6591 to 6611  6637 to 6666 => 6.7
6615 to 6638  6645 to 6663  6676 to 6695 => -0.5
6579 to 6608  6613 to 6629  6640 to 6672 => 2.6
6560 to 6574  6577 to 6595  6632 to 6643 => 7.6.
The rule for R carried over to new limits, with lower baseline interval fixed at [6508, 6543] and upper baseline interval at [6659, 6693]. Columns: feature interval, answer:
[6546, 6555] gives -0.17 mag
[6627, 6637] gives -0.02 mag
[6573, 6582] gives -0.17 mag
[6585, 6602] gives -0.12 mag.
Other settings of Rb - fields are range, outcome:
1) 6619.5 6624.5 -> 1.47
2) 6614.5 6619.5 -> 1.77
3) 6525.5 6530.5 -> 1.61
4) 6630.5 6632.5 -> 1.6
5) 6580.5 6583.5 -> 4.41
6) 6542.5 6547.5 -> 2.01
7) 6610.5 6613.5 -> 1.59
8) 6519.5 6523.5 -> 2.18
